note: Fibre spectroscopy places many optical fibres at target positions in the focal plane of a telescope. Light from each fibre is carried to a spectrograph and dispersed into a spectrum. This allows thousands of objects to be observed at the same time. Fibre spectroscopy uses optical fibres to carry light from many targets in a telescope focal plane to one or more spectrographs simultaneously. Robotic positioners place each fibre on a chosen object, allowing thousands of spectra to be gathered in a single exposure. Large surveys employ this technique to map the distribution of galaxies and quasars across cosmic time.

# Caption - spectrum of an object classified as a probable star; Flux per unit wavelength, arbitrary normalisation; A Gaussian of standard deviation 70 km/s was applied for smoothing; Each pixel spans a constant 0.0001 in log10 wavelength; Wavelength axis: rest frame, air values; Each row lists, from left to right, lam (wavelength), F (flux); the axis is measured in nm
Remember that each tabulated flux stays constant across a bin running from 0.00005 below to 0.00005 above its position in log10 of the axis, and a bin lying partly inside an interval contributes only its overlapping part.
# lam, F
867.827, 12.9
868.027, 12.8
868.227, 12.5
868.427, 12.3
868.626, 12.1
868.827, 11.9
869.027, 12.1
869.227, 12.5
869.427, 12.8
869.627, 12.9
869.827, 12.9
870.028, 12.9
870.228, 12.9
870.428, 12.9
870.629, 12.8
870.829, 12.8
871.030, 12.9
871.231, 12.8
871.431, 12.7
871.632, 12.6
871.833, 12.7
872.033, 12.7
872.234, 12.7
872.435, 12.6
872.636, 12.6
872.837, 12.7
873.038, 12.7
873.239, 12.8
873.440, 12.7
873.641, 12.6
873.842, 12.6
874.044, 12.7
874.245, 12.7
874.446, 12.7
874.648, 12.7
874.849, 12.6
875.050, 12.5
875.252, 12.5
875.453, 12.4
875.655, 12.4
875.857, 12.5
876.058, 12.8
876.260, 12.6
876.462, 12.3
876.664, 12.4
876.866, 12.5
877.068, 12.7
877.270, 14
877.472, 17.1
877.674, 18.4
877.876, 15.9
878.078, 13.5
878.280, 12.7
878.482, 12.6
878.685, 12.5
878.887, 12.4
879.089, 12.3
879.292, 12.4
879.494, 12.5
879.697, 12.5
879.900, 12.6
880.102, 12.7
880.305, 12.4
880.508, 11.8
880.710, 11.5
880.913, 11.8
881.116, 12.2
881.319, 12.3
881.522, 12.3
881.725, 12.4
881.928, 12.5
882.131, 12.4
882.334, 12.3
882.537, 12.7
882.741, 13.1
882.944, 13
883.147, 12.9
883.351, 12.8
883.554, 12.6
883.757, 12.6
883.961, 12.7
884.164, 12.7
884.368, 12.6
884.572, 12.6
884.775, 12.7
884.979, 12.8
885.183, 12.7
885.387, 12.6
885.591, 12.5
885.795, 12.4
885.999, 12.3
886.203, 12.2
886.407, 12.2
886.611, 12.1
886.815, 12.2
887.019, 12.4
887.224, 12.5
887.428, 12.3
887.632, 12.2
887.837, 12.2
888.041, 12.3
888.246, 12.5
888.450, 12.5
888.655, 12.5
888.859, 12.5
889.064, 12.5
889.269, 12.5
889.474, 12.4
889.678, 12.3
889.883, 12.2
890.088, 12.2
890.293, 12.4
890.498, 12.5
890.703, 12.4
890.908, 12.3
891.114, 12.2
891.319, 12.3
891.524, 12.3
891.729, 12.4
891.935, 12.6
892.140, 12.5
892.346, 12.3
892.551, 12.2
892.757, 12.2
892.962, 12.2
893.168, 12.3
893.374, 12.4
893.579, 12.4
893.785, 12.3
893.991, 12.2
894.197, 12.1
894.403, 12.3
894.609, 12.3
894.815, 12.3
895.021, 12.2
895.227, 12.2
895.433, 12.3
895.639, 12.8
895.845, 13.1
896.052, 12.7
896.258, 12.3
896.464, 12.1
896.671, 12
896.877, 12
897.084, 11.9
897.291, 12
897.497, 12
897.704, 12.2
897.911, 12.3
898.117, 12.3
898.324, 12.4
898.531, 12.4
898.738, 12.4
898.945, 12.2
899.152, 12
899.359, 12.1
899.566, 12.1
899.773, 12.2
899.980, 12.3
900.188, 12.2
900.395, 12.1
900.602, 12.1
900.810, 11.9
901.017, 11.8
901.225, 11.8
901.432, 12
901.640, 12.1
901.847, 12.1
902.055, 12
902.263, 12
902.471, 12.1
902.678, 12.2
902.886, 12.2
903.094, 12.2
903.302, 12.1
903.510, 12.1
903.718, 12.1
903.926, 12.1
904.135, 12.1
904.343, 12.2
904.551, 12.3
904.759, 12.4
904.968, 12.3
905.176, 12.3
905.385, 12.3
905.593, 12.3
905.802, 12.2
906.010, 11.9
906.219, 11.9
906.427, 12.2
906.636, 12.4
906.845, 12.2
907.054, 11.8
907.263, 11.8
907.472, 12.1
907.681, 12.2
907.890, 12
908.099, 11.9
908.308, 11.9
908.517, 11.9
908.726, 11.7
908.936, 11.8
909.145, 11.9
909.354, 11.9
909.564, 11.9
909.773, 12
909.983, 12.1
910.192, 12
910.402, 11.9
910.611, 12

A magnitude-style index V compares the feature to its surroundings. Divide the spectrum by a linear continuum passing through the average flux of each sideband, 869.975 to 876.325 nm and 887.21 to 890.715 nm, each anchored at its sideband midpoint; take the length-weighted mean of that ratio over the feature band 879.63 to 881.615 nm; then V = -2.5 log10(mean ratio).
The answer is 0.03 mag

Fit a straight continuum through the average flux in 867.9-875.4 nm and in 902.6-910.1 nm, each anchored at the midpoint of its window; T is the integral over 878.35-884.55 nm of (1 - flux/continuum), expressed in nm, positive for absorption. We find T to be 0.01 nm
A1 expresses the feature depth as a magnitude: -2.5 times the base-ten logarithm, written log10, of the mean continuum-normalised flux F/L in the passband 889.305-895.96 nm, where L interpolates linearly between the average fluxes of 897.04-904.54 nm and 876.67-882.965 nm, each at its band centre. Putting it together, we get 0.01 mag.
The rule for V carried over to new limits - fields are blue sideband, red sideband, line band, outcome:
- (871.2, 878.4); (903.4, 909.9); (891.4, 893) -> 0.02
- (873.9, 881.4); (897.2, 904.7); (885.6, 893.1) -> 0.01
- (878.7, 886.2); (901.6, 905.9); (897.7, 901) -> 0.00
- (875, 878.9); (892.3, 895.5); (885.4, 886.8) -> 0.04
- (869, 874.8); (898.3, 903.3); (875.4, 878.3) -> -0.09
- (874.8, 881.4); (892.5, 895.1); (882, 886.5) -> 0.00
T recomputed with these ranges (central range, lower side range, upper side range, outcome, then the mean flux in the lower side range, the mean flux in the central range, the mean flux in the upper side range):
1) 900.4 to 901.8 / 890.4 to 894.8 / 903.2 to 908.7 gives 0.03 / 12.3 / 12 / 12.1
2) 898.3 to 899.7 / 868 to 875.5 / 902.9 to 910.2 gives 0.00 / 12.6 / 12.2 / 12.1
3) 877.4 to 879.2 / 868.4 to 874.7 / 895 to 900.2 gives -0.22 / 12.7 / 14.1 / 12.3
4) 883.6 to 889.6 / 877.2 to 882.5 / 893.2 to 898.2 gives 0.11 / 13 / 12.5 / 12.3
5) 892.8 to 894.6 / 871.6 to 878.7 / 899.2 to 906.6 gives 0.02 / 13.1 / 12.3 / 12.1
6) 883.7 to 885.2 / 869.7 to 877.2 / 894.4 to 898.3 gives -0.02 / 12.7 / 12.7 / 12.3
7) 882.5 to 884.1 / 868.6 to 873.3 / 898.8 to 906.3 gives -0.04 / 12.7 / 12.8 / 12.1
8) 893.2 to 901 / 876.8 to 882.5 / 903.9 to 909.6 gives 0.09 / 13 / 12.2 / 12.1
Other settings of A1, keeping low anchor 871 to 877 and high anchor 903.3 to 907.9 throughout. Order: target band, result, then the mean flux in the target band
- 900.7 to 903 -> 0.02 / 12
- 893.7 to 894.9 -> 0.01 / 12.2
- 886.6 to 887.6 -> 0.01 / 12.3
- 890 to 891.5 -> 0.00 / 12.3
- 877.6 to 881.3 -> -0.03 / 12.9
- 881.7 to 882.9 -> -0.01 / 12.6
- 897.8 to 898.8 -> -0.01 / 12.4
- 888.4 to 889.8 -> -0.01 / 12.5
